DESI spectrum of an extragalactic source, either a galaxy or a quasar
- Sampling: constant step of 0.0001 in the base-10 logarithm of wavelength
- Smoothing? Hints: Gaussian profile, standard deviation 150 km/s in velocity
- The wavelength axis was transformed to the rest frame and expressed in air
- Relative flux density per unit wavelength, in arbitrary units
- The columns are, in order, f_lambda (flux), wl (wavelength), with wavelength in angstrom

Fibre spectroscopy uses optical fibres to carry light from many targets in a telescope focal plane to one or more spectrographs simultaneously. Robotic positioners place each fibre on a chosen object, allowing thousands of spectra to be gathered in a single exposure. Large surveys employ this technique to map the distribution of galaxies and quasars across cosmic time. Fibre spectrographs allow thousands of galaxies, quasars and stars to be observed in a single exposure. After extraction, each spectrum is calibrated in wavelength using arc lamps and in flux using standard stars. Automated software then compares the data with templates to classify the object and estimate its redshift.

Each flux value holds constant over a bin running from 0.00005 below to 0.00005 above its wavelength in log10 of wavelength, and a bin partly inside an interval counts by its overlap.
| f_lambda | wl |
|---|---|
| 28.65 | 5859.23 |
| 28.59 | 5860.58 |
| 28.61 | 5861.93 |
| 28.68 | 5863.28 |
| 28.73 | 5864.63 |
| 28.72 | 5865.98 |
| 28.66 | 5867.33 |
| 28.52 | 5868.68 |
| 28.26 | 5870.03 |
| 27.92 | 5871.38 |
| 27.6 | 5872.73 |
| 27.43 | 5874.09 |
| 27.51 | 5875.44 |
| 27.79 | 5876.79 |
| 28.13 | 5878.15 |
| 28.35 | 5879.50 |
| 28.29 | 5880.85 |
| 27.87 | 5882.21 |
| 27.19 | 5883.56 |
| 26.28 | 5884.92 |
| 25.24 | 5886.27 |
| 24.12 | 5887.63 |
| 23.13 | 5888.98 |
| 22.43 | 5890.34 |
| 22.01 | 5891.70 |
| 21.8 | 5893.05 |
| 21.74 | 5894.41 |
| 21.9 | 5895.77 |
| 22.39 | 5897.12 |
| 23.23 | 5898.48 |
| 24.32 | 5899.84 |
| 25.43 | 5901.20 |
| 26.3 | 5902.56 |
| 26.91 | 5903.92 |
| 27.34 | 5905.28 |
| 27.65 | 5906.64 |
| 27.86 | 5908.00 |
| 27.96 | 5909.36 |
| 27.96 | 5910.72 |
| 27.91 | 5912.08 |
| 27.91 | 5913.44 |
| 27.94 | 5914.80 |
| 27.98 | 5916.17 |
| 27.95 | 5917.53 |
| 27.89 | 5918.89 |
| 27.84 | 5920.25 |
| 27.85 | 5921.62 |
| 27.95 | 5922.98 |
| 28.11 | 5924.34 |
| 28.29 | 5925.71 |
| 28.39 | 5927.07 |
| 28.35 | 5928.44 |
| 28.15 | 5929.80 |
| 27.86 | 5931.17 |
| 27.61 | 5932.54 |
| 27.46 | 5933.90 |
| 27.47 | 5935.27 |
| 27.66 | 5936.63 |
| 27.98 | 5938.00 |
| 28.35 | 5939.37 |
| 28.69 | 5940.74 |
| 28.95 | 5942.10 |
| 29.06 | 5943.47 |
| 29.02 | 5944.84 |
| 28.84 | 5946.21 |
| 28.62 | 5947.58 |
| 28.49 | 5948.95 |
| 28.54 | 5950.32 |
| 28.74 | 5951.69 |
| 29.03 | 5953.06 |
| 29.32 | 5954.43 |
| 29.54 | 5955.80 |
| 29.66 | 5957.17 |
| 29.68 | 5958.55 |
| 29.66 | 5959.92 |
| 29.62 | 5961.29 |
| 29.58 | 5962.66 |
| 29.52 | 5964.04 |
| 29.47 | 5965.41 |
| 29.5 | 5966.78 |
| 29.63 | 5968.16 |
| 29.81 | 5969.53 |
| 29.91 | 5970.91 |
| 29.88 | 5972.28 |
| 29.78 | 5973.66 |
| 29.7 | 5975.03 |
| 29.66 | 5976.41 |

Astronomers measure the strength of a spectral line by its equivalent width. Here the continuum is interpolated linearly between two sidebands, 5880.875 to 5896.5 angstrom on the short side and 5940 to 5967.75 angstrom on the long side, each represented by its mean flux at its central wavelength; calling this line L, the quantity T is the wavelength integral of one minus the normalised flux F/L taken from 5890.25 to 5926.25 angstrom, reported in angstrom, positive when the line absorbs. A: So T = -0.6 angstrom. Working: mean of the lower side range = 24.1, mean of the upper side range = 29.2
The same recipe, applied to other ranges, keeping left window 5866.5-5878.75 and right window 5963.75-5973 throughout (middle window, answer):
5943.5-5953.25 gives 0.19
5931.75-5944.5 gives 0.43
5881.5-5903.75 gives 3.28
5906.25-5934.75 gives 0.88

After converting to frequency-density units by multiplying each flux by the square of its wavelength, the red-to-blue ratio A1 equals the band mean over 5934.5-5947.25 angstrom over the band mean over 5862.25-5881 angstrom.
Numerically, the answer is 1.0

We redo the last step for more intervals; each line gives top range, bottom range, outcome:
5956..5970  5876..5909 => 1.20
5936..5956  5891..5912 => 1.16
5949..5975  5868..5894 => 1.15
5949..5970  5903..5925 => 1.07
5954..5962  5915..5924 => 1.07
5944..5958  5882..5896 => 1.24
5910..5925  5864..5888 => 1.03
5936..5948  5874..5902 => 1.16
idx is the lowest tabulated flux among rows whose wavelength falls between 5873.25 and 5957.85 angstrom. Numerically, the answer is 21.74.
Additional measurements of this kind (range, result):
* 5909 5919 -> 27.89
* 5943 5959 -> 28.49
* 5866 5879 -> 27.43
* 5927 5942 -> 27.46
